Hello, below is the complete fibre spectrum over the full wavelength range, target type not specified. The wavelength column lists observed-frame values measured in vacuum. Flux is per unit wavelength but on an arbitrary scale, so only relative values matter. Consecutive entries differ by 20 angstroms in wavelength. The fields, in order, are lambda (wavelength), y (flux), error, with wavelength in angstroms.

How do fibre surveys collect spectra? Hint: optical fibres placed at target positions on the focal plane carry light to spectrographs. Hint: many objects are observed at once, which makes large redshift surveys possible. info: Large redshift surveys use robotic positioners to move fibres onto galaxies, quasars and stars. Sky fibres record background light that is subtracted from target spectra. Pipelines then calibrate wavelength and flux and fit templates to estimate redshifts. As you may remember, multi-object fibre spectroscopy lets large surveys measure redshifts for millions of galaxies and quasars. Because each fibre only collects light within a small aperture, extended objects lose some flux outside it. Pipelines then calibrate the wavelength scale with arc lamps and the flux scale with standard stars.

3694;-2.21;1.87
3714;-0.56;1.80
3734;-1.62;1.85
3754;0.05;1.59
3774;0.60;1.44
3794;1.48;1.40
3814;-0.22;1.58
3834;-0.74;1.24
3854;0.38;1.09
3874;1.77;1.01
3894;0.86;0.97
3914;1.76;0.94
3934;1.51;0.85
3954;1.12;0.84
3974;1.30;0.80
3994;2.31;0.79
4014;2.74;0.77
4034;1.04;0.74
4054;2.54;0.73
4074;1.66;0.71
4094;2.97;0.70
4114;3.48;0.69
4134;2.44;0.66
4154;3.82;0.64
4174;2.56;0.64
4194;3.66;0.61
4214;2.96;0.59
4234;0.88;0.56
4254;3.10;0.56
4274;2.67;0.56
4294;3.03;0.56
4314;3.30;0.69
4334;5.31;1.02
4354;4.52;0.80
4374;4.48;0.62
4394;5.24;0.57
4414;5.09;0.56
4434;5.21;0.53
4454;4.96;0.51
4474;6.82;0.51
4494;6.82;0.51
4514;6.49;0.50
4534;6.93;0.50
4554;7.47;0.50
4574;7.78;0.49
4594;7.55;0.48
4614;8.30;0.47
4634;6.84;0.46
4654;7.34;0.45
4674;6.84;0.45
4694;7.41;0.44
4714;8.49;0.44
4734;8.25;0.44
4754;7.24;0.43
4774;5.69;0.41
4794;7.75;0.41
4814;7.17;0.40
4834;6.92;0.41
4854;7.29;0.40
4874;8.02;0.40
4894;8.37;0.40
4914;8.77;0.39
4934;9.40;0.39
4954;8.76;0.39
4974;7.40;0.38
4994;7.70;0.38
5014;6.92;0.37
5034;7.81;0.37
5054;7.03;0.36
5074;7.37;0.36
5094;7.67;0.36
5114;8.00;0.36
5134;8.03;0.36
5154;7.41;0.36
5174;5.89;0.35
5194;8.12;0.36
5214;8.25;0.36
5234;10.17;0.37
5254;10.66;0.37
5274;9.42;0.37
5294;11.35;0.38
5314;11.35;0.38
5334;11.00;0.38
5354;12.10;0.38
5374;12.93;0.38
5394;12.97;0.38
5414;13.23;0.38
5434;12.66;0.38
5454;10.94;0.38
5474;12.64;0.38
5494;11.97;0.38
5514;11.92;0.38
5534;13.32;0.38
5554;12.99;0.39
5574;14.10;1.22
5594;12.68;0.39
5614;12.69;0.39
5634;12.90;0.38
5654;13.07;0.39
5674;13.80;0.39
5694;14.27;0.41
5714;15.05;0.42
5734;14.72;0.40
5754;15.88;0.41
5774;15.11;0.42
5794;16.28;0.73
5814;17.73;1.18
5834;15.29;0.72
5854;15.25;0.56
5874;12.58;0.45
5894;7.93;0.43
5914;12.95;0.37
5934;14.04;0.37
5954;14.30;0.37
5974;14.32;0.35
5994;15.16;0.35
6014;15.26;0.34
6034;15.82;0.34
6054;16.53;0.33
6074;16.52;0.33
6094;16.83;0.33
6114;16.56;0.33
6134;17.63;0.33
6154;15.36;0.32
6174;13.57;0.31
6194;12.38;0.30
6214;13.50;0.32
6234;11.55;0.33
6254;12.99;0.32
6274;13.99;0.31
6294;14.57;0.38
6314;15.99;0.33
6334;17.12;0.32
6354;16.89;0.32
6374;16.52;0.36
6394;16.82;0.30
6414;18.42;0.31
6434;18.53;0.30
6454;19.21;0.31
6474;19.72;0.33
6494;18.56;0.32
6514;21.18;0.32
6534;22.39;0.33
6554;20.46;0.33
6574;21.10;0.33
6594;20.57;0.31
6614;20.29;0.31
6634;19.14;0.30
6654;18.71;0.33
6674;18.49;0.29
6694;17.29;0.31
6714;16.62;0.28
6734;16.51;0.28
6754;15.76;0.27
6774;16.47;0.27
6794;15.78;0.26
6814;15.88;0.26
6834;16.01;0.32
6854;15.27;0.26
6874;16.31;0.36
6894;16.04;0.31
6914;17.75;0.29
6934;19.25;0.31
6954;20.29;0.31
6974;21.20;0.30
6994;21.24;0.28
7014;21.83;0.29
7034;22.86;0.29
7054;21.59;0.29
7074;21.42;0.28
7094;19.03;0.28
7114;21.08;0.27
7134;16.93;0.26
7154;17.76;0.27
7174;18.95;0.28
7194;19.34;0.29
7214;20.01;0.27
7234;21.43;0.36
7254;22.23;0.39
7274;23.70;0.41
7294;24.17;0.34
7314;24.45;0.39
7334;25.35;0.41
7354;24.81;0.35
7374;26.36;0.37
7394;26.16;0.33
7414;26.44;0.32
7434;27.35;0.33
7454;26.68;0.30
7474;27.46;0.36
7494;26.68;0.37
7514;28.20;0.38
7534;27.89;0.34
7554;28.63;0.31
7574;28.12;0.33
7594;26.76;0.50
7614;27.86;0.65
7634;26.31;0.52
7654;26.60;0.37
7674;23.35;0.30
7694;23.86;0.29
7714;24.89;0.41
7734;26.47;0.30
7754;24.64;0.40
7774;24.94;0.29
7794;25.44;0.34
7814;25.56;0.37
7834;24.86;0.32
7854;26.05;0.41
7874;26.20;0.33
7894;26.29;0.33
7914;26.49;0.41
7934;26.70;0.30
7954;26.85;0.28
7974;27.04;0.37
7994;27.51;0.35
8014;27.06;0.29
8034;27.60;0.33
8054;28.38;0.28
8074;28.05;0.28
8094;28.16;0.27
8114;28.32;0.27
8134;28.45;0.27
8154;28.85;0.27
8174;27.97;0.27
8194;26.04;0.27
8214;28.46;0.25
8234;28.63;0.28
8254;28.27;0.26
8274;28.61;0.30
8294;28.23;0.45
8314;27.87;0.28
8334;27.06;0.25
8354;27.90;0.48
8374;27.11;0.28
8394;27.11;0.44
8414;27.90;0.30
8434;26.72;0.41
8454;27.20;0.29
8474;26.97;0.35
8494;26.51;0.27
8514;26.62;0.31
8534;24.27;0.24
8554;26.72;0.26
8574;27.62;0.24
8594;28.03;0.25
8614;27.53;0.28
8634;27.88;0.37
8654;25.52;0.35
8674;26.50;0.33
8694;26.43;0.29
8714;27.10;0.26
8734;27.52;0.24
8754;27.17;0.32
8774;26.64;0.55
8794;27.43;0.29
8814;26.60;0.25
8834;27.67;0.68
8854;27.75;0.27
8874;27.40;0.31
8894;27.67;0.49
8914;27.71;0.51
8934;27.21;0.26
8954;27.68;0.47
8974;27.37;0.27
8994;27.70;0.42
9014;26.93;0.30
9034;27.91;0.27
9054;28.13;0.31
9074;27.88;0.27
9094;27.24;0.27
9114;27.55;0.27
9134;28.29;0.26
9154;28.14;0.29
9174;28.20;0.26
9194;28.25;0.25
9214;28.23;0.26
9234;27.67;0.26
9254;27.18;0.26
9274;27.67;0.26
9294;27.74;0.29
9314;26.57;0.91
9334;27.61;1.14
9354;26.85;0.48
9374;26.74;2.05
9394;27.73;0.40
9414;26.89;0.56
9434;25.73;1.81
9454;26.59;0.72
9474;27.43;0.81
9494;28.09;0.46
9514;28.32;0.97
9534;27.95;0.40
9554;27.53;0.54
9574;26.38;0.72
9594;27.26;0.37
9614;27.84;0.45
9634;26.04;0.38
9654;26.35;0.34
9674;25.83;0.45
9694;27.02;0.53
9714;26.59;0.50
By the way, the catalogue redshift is 0.00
